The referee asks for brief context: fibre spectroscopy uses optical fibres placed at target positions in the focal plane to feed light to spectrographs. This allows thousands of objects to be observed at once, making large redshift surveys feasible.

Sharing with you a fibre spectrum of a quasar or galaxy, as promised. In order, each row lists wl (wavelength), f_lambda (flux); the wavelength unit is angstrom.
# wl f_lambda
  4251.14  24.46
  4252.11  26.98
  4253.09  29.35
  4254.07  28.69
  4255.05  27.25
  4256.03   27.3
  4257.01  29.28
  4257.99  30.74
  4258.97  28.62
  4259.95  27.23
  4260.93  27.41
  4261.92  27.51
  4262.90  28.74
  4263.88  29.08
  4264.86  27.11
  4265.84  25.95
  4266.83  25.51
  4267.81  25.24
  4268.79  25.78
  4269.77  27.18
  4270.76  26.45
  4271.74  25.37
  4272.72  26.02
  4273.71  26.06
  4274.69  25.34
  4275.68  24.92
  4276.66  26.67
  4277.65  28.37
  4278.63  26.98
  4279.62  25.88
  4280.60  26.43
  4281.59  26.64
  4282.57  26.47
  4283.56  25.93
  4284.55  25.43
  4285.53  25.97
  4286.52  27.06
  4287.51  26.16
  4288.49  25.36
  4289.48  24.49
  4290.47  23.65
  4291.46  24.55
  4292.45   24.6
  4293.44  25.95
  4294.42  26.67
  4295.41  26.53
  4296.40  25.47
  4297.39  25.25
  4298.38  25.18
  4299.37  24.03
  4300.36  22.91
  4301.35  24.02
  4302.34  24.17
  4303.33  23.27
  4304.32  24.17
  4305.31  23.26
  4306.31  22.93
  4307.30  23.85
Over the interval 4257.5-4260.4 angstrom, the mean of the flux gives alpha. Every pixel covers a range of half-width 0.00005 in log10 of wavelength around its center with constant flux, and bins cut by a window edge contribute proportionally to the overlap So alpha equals 28.9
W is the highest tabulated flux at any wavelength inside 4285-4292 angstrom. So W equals 27.06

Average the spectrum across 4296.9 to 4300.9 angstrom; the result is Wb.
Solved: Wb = 24.3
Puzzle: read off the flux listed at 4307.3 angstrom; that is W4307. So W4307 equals 23.85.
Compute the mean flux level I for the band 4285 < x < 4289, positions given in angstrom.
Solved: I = 26.2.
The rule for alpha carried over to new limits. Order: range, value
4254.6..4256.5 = 27.3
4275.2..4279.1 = 26.8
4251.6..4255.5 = 28.1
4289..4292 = 24.2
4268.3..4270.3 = 26.4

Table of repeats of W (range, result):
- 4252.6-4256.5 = 29.35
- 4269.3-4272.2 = 27.18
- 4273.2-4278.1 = 28.37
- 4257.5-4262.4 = 30.74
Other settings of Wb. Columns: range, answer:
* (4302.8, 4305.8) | 23.6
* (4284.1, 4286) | 25.8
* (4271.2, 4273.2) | 25.8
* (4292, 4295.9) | 26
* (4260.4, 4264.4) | 28.1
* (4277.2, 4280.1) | 27.1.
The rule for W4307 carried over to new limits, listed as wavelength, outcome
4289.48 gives 24.49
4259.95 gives 27.23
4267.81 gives 25.24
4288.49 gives 25.36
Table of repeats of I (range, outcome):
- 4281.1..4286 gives 26.1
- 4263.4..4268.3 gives 26.6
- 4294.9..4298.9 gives 25.6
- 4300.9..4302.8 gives 24.1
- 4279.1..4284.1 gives 26.2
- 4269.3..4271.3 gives 26.7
